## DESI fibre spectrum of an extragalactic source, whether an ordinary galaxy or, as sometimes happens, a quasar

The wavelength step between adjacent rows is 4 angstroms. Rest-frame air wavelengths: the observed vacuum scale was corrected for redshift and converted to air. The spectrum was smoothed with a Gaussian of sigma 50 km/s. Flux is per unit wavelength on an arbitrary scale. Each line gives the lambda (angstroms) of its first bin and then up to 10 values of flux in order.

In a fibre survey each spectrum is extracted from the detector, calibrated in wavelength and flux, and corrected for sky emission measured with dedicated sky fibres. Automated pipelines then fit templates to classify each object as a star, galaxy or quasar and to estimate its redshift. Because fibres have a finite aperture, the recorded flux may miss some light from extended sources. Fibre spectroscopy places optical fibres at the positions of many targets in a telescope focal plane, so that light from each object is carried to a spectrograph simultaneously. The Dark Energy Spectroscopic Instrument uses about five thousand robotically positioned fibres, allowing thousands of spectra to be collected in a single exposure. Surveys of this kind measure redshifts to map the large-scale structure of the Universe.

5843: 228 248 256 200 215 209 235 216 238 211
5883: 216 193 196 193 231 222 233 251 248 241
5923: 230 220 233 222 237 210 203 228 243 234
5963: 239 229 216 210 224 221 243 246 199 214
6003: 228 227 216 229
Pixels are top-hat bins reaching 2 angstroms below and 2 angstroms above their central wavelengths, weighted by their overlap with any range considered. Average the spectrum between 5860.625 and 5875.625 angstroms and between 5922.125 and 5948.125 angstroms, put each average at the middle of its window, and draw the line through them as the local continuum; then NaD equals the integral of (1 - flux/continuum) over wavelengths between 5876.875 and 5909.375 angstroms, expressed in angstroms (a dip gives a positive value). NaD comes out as 1.5 angstroms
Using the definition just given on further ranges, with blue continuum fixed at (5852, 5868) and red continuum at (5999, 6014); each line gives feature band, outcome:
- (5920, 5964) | -1.5 angstroms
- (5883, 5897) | 1.3 angstroms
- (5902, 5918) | -1.6 angstroms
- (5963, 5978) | 0.0 angstroms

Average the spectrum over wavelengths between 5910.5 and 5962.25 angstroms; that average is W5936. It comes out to 230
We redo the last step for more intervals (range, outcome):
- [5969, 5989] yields 223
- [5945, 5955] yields 221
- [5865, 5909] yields 217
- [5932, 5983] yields 225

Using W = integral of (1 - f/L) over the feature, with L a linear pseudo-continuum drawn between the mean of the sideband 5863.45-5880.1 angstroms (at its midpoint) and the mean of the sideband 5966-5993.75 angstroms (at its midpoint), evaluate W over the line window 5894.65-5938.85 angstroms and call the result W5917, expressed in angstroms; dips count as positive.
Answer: -1.2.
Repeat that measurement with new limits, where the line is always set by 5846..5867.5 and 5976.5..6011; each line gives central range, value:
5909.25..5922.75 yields -1.2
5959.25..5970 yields -0.4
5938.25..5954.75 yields 0.3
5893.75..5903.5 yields 0.4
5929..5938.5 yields -0.2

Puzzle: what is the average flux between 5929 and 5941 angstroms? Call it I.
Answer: 231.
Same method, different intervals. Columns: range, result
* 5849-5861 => 224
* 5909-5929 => 238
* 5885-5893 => 194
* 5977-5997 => 227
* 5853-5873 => 215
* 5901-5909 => 228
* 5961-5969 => 234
